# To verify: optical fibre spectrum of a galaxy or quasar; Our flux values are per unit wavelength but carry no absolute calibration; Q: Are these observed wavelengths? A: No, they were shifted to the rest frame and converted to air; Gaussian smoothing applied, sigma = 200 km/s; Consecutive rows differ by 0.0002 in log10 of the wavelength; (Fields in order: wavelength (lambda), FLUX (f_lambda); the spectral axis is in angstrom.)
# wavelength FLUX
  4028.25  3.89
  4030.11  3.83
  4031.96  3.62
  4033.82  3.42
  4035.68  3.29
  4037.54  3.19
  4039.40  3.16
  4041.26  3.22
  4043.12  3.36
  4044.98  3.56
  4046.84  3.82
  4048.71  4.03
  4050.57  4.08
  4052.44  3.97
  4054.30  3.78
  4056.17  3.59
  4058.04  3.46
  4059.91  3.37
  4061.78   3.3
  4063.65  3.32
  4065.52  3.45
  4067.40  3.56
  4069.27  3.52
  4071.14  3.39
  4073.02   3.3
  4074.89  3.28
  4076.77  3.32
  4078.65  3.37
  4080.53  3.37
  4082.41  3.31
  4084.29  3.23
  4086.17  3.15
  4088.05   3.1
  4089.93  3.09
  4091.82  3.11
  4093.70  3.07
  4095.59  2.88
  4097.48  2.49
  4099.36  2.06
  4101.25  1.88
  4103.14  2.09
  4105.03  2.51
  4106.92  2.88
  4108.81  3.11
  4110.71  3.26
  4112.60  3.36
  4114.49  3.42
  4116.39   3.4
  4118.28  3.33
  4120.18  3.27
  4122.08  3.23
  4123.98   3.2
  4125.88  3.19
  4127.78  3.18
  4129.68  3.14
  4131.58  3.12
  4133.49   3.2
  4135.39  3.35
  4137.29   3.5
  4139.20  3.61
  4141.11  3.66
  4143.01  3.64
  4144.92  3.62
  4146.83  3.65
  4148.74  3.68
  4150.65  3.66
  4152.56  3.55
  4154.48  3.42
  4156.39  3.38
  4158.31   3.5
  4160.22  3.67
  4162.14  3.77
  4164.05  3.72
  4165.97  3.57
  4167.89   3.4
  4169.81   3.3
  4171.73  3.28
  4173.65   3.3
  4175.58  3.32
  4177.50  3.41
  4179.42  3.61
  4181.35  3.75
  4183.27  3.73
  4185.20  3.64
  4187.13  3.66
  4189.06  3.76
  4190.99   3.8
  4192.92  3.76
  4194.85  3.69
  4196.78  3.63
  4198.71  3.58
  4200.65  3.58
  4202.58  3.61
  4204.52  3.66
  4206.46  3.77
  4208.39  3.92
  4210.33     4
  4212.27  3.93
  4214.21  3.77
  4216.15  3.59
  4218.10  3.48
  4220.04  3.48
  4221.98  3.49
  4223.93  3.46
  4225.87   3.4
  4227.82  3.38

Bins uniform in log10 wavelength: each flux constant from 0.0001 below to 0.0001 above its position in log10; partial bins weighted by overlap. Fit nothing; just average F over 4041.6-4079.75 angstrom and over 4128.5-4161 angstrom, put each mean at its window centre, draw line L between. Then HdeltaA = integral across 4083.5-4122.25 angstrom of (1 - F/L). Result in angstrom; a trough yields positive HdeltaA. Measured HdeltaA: 6.29 angstrom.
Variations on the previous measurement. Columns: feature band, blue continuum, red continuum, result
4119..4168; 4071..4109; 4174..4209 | -2.10 angstrom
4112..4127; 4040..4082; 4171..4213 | 1.17 angstrom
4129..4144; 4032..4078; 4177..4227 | 0.74 angstrom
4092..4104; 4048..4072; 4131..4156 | 3.72 angstrom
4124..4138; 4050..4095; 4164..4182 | 0.77 angstrom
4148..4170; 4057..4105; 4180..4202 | -0.30 angstrom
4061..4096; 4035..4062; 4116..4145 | 2.05 angstrom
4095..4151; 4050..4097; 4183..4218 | 5.67 angstrom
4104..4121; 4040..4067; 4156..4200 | 1.98 angstrom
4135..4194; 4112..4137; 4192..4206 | -1.75 angstrom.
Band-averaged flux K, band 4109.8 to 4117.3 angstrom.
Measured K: 3.36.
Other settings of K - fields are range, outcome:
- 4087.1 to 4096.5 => 3.05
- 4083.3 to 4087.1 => 3.19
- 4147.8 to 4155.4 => 3.58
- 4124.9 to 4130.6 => 3.17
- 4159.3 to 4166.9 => 3.68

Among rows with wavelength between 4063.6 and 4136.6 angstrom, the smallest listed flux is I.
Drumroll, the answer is 1.88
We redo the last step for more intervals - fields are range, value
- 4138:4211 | 3.28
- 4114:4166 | 3.12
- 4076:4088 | 3.15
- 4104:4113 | 2.51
